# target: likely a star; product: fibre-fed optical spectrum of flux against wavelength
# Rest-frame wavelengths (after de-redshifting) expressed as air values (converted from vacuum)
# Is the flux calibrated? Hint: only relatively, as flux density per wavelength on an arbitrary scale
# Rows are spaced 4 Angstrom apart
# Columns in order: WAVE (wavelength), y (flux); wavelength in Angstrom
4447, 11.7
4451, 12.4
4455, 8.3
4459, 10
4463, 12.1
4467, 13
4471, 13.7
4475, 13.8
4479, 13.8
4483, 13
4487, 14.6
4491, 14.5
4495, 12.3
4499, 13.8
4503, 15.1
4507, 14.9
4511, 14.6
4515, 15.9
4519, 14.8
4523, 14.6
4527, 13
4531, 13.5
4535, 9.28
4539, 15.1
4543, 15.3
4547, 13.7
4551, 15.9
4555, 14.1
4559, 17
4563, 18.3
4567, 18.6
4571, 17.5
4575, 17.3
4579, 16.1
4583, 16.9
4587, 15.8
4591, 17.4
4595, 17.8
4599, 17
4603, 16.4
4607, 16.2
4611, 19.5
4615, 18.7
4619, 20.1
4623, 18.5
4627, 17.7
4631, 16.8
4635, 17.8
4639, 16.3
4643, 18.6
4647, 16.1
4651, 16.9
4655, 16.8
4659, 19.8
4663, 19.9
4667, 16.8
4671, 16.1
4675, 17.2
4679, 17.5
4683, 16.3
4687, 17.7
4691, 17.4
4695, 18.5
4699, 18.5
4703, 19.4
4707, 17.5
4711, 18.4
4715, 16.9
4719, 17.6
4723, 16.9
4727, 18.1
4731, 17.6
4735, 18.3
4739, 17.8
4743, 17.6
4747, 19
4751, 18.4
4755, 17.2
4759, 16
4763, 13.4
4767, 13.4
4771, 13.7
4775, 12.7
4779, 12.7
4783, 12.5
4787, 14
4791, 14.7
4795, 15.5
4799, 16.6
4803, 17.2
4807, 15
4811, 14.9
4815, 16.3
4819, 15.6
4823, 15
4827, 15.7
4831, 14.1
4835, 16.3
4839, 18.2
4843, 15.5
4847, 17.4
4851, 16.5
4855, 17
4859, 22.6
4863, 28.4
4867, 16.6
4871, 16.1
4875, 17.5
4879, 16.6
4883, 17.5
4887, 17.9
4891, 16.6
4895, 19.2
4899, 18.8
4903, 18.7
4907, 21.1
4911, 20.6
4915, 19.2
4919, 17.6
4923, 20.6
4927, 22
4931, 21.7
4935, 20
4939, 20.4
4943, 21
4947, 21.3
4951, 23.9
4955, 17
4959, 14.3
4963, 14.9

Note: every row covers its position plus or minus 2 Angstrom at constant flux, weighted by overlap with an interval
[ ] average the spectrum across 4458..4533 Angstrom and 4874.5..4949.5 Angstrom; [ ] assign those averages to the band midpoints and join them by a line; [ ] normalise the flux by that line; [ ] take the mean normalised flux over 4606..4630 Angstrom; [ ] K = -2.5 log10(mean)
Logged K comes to -0.19 mag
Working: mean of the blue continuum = 13.8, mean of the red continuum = 19.5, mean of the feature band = 18.5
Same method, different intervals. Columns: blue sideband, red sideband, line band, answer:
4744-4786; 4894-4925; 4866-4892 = 0.09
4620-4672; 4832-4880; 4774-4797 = 0.29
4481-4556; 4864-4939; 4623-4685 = -0.10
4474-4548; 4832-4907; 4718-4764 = -0.05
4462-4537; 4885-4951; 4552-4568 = -0.15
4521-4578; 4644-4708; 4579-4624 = -0.09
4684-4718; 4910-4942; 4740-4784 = 0.21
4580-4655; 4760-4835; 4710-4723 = -0.10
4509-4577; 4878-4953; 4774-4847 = 0.21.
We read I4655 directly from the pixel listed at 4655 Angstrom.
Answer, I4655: 16.8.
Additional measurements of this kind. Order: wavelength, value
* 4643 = 18.6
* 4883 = 17.5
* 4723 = 16.9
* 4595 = 17.8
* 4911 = 20.6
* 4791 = 14.7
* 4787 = 14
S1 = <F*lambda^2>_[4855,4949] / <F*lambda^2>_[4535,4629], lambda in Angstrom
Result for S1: 1.3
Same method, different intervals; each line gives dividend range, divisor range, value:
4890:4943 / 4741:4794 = 1.40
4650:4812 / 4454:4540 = 1.37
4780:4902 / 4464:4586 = 1.30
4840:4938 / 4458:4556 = 1.62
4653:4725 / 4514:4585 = 1.22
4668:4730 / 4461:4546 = 1.38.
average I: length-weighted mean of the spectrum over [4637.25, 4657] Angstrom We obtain 16.9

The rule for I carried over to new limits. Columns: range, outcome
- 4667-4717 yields 17.6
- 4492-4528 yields 14.4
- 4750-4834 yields 15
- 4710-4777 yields 16.6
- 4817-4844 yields 15.8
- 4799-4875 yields 17.1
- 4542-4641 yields 17.1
